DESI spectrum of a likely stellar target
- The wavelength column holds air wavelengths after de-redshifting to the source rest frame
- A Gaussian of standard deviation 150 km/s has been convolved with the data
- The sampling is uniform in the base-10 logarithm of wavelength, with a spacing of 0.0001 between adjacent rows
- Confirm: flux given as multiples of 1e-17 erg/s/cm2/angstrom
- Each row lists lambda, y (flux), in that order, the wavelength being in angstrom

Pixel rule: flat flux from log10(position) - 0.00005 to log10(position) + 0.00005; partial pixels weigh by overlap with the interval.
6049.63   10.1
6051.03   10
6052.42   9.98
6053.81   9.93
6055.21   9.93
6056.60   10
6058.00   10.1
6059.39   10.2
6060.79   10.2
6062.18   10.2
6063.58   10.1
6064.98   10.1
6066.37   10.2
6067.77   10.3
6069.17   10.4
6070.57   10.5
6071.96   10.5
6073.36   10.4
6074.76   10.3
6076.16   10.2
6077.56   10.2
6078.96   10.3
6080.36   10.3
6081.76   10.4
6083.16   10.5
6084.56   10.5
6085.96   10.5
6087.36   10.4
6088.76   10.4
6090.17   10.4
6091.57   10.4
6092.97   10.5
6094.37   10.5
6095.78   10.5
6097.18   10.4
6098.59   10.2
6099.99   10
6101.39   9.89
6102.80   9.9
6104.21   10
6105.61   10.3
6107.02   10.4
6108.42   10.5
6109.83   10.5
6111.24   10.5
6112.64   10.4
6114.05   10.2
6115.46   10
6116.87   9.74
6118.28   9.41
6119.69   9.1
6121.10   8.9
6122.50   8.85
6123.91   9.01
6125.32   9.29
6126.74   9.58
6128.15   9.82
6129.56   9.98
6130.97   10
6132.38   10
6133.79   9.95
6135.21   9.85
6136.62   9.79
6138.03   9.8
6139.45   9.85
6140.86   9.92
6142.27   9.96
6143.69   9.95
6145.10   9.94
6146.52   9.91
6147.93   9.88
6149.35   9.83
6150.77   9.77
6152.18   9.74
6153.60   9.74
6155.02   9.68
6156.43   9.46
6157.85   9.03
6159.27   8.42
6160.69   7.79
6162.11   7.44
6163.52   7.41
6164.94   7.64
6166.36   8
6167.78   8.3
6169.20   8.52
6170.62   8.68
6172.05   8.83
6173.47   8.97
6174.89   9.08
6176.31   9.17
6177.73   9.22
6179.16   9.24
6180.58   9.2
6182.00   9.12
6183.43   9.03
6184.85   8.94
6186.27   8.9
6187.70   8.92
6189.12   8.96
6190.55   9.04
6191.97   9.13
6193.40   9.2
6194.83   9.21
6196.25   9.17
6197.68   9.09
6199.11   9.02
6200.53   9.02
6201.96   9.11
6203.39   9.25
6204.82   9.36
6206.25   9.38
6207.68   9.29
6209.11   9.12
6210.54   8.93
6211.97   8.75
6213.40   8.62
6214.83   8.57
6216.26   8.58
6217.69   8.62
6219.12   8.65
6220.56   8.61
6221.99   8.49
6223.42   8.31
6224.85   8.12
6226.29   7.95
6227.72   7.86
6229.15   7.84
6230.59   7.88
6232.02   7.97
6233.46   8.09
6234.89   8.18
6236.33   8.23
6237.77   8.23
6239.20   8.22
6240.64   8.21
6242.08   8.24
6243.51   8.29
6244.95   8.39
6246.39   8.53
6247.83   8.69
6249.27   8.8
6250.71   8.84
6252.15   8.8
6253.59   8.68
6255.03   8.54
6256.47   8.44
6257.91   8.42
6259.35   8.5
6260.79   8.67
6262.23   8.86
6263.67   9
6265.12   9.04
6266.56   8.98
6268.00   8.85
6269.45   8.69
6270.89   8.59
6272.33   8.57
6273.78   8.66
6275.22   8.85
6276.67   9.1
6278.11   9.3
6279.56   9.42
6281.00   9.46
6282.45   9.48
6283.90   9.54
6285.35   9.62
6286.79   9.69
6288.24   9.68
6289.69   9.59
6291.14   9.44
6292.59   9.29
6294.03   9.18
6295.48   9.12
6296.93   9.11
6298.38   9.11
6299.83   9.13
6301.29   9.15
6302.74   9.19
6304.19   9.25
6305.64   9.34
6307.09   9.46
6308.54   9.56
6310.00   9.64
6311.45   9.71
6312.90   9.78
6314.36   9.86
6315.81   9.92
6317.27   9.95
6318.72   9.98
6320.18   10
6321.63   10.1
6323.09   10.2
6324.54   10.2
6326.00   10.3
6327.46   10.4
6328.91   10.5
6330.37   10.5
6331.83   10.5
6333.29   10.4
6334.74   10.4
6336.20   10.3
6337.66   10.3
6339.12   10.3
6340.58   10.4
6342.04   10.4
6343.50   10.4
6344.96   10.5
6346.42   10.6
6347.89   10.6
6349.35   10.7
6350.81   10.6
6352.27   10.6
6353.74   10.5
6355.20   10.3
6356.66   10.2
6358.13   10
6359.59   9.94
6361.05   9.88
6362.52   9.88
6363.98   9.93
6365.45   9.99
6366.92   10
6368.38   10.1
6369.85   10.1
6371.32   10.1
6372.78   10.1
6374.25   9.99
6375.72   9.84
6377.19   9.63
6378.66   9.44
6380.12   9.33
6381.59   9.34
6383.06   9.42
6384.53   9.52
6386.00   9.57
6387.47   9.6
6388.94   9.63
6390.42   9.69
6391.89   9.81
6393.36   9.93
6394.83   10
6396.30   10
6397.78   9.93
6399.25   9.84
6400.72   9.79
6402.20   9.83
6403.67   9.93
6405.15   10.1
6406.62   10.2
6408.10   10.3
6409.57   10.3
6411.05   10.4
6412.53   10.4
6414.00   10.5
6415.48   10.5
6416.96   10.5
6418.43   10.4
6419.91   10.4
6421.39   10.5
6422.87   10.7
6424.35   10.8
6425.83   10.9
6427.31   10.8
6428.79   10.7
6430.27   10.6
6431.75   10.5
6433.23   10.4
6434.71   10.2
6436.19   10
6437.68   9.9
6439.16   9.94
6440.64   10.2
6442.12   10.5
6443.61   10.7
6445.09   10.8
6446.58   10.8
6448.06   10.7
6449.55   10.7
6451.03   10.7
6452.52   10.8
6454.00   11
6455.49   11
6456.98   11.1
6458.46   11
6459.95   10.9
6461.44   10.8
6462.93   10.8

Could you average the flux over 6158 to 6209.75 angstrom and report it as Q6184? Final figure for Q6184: 8.84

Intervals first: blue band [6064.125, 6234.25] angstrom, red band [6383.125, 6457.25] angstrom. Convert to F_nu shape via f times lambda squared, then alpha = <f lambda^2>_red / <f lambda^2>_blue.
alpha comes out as 1.2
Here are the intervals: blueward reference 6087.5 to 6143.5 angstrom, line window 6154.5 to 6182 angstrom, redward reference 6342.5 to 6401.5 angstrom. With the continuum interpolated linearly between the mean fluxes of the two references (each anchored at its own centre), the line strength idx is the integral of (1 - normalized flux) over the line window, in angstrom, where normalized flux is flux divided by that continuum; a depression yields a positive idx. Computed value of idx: 3.7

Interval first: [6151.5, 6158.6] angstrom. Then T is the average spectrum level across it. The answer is 9.52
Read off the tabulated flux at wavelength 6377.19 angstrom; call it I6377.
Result 9.63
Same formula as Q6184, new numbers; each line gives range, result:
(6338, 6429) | 10.1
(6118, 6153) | 9.69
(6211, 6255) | 8.38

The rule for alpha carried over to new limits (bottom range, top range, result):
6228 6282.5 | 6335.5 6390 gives 1.21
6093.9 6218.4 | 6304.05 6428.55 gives 1.16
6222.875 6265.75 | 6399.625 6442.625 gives 1.30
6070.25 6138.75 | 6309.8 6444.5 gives 1.10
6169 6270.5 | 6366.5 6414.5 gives 1.20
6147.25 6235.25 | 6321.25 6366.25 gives 1.23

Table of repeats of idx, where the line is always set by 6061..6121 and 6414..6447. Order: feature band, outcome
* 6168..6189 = 2.7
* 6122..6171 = 4.7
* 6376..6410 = 2.2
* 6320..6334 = 0.1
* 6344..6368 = 0.4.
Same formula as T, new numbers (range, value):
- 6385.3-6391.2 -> 9.62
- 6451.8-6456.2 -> 10.9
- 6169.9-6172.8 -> 8.74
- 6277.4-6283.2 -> 9.41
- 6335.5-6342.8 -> 10.3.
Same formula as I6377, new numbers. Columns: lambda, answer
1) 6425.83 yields 10.9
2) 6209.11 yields 9.12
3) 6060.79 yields 10.2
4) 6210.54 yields 8.93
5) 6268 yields 8.85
